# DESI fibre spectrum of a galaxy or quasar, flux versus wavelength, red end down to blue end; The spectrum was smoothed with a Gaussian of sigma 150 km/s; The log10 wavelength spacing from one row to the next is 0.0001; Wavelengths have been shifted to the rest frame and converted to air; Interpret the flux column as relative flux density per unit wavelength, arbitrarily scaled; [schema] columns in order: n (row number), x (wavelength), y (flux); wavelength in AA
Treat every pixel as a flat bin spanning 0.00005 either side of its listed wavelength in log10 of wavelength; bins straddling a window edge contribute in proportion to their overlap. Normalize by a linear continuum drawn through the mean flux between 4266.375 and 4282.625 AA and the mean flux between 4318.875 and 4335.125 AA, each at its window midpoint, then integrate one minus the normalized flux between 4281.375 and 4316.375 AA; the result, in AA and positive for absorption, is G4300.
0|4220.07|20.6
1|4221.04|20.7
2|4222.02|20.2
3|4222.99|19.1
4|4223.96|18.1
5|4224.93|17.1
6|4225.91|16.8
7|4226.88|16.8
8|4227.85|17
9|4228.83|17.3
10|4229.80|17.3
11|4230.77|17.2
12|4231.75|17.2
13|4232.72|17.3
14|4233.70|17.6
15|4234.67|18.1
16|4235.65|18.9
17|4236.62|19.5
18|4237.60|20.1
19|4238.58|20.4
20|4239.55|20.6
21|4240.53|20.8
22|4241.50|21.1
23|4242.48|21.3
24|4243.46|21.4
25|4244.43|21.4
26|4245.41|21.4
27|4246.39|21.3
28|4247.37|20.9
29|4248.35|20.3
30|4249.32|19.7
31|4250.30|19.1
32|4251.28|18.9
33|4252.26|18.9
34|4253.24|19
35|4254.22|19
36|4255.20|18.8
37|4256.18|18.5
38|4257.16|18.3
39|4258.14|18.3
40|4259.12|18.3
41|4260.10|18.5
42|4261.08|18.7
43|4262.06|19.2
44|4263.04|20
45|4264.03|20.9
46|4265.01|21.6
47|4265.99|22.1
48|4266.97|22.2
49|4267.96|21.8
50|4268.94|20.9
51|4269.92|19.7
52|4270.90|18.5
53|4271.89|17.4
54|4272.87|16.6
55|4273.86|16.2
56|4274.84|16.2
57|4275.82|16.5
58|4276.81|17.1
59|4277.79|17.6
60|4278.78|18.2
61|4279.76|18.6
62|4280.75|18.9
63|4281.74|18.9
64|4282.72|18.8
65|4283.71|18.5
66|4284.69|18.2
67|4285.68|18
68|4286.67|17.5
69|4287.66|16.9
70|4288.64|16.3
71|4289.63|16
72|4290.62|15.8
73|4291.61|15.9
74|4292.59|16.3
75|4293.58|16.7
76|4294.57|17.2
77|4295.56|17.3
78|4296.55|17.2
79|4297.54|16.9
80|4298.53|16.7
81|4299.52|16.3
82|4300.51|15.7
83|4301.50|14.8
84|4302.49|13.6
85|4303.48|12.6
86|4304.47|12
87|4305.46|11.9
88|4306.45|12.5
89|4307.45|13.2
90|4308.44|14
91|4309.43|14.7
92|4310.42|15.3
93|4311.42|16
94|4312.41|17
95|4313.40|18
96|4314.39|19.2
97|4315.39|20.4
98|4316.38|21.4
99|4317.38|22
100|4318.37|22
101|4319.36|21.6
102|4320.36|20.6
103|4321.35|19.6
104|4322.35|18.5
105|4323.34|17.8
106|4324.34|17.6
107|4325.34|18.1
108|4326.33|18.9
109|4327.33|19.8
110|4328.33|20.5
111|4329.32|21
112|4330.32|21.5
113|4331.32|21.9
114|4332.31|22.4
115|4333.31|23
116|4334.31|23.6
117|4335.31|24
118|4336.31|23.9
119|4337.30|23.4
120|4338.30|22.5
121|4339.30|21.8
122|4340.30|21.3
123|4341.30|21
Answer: 5.7 AA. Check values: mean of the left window 18.5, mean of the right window 20.5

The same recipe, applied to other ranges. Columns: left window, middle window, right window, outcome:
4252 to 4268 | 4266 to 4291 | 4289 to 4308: -0.9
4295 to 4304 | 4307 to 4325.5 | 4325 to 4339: 0.6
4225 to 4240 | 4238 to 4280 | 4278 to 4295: -3.9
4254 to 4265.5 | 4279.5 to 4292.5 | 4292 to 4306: -0.7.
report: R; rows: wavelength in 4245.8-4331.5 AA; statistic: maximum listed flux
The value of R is 22.2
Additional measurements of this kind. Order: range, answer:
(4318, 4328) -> 22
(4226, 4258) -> 21.4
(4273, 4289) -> 18.9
